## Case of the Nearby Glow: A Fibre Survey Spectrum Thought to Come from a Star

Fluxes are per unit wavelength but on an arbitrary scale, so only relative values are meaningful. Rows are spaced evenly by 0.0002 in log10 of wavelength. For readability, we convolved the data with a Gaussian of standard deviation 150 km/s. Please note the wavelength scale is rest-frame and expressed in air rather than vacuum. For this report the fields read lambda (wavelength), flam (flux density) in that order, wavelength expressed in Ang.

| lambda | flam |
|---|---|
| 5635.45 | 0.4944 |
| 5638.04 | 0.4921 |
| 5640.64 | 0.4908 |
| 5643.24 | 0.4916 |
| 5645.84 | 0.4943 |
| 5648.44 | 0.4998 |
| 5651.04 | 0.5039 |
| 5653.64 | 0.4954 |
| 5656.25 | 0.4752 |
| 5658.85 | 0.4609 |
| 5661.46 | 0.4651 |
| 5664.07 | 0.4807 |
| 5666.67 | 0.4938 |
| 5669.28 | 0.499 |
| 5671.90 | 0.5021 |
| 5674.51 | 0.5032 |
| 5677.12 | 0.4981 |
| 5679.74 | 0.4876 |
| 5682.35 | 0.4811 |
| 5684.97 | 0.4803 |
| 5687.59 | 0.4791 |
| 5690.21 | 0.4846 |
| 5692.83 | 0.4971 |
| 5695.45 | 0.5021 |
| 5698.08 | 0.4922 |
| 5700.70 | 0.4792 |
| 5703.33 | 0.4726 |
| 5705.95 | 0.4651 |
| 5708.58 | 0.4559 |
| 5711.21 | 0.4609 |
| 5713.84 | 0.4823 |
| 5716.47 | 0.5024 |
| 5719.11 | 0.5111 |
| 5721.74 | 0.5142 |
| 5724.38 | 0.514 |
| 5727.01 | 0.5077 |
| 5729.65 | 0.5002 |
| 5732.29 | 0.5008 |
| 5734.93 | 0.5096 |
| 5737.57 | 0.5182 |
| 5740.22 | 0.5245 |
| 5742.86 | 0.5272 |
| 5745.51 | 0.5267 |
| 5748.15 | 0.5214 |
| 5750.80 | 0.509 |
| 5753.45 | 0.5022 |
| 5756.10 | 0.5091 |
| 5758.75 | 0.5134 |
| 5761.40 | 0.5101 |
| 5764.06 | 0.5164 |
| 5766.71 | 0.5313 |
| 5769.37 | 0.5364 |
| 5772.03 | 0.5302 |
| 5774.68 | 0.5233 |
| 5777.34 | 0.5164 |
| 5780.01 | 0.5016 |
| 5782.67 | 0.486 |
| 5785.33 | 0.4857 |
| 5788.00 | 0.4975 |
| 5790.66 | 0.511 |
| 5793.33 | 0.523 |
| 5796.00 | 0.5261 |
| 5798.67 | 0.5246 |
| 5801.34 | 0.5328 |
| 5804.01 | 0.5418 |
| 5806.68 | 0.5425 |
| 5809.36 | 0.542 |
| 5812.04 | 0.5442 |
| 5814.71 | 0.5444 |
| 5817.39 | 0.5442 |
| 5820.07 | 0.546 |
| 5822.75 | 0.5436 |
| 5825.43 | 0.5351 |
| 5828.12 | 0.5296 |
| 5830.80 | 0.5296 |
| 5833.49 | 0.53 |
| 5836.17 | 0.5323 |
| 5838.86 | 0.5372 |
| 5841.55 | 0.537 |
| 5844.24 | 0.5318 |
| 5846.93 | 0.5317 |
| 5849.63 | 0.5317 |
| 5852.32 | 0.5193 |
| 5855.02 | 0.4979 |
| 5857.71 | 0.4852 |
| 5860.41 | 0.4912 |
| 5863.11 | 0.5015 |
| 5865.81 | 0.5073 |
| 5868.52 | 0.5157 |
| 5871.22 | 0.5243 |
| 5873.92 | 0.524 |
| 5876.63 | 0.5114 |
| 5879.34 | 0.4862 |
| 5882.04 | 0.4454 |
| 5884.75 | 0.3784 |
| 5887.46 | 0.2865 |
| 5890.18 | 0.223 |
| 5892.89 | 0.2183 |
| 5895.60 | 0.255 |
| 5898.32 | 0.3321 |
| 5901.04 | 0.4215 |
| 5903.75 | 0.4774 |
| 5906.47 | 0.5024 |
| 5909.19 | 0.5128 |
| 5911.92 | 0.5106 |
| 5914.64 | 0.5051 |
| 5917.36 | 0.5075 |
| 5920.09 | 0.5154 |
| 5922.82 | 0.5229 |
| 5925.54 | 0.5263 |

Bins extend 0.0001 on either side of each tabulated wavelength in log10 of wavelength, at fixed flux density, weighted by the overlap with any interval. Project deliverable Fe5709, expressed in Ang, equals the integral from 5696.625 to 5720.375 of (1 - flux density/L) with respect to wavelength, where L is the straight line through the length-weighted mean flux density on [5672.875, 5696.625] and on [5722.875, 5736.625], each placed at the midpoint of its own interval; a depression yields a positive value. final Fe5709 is 0.9 Ang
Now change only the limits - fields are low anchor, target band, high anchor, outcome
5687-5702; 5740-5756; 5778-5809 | -0.4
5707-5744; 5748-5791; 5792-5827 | 0.7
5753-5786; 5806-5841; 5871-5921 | -4.6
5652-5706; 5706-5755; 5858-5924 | -2.9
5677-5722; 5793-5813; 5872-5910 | -4.4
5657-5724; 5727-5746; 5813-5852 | -0.5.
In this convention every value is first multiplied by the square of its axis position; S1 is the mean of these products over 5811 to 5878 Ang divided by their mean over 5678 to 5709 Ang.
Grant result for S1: 1.15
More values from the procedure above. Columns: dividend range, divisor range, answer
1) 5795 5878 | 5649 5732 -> 1.13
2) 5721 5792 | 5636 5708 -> 1.08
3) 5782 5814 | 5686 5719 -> 1.12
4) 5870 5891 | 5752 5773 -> 0.86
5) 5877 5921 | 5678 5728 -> 0.90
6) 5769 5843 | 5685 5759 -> 1.09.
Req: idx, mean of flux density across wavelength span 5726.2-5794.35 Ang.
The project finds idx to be 0.513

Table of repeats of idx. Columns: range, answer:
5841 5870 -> 0.513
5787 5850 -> 0.533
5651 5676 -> 0.487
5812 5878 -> 0.525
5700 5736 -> 0.491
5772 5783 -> 0.512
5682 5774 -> 0.502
